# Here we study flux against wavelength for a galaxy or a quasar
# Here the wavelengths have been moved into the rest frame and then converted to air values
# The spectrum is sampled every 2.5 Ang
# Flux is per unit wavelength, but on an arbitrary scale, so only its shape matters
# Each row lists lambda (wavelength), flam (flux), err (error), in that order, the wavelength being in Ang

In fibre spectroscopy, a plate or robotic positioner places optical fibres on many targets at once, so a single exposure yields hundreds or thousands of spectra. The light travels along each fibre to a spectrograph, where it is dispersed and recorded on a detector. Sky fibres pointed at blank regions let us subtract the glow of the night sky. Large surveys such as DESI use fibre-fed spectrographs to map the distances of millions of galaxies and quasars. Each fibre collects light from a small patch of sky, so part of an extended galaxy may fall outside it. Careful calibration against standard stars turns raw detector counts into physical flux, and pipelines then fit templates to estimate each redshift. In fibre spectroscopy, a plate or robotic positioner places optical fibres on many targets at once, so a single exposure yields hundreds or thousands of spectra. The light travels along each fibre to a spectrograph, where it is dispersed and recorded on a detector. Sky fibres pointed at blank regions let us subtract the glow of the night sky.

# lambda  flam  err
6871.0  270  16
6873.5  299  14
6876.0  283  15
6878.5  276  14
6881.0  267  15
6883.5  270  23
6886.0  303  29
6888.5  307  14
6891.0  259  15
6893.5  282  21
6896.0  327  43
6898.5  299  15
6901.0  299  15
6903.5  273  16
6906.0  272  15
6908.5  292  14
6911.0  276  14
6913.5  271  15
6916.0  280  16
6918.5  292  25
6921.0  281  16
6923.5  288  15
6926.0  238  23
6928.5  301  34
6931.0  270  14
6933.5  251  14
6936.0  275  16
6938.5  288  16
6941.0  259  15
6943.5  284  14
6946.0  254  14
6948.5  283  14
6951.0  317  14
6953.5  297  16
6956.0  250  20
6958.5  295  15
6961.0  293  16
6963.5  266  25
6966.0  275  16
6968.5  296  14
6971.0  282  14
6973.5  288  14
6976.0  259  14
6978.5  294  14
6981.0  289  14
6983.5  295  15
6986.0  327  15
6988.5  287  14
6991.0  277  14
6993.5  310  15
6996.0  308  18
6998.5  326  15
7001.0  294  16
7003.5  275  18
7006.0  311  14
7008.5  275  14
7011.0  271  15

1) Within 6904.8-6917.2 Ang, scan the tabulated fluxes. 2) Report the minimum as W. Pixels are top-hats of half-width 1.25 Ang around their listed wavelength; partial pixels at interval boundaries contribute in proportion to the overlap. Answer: 271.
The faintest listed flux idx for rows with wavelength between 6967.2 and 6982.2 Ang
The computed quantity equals 259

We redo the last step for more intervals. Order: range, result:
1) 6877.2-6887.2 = 267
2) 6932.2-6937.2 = 251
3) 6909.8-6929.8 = 238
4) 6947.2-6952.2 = 283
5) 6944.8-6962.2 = 250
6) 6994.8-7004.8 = 275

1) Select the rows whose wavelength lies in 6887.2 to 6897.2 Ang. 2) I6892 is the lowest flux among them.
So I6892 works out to 259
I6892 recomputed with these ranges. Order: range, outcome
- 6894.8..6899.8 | 299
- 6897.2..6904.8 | 273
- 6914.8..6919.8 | 280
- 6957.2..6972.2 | 266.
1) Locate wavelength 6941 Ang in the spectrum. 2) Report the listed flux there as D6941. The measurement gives 259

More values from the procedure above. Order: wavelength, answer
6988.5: 287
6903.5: 273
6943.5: 284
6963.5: 266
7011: 271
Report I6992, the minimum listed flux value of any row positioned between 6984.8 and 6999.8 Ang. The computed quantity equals 277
